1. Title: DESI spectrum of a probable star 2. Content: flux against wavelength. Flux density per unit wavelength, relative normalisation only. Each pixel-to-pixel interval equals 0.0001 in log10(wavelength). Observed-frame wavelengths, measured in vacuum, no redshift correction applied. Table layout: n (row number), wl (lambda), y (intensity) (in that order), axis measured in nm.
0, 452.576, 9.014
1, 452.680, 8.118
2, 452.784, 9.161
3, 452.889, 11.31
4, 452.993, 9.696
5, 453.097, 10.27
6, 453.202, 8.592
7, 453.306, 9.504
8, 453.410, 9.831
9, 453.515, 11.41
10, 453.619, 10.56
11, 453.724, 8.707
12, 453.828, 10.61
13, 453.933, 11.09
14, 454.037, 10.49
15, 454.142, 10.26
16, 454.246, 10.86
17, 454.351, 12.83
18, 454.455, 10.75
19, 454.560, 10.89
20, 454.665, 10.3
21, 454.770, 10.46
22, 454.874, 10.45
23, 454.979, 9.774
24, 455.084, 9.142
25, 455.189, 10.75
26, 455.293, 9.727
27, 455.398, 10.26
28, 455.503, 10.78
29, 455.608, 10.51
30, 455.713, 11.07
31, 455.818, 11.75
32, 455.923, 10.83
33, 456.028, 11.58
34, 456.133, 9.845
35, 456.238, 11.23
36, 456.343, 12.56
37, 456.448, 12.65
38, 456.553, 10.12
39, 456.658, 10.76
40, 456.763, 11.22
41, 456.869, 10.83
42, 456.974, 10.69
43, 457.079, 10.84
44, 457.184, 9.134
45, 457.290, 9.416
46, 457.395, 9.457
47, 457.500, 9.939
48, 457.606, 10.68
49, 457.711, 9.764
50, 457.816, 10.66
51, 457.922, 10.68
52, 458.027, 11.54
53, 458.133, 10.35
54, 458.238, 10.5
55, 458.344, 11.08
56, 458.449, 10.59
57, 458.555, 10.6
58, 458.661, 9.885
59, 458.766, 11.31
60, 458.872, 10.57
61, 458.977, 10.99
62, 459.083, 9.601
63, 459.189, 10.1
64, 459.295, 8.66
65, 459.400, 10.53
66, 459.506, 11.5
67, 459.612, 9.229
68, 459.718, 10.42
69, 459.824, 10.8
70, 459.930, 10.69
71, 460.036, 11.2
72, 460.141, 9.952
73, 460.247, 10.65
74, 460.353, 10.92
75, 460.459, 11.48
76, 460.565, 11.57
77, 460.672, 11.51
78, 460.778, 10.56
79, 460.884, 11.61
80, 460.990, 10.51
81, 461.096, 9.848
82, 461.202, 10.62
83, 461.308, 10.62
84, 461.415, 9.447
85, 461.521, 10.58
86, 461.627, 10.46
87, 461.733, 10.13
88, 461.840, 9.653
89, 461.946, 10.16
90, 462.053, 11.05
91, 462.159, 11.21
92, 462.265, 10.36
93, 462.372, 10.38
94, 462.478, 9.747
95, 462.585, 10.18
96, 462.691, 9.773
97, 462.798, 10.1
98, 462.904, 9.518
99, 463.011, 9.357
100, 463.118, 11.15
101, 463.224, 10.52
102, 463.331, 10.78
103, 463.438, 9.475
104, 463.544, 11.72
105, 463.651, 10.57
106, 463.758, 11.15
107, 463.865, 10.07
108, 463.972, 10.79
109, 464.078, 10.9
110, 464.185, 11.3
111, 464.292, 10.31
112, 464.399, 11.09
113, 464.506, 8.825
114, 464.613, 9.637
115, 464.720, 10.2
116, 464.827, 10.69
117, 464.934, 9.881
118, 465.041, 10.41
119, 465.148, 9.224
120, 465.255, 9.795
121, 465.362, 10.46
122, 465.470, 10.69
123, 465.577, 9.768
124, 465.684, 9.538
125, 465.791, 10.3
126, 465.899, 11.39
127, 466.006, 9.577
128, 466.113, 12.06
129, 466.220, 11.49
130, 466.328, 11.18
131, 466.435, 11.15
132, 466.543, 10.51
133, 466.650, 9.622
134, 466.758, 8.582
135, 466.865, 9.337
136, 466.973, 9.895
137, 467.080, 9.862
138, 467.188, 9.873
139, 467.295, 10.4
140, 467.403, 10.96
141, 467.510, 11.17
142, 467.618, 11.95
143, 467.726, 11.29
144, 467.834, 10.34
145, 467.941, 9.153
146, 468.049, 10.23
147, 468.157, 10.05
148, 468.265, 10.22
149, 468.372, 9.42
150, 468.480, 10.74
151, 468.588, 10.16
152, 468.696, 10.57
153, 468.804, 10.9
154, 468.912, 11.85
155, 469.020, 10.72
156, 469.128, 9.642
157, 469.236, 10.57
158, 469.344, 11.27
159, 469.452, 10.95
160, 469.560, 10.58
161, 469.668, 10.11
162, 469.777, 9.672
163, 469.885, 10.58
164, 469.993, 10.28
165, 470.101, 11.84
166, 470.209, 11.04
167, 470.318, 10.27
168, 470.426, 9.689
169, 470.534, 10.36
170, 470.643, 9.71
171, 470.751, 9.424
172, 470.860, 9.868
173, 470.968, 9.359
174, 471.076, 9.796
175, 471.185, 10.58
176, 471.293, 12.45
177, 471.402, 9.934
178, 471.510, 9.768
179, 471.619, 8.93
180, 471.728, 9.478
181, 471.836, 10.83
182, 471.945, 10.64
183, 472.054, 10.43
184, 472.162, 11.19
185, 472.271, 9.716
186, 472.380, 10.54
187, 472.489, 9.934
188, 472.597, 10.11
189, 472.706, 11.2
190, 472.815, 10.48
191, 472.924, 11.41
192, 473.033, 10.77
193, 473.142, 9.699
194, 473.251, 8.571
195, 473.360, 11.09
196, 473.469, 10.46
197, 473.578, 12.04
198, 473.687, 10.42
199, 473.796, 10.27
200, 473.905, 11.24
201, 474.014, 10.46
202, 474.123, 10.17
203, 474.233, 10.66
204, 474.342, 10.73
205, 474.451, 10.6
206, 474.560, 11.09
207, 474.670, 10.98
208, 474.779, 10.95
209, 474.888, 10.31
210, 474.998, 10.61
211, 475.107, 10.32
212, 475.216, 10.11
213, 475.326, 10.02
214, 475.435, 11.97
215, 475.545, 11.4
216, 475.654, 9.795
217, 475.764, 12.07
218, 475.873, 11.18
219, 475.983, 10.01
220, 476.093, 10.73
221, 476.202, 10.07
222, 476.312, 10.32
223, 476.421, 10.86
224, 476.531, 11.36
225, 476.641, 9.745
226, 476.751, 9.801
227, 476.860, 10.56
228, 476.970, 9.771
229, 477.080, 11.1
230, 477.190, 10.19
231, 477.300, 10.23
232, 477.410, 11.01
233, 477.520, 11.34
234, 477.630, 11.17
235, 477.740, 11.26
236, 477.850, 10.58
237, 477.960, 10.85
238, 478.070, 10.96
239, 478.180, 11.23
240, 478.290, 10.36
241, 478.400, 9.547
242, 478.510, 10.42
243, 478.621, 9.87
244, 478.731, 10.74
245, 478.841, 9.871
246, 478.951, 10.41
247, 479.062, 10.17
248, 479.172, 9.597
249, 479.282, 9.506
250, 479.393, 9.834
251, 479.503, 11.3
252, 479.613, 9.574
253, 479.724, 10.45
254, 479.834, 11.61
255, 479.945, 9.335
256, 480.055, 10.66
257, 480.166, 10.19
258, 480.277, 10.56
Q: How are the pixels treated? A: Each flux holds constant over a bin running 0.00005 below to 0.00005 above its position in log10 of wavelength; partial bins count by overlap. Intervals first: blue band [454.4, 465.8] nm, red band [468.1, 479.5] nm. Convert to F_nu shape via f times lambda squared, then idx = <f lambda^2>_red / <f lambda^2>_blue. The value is 1.06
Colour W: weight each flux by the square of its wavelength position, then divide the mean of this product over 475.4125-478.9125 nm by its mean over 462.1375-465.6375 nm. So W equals 1.09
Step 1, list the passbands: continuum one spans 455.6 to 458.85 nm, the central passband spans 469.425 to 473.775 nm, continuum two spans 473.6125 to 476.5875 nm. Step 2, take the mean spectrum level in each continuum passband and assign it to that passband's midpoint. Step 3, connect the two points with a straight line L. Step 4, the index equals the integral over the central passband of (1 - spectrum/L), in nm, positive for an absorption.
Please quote 0.144 nm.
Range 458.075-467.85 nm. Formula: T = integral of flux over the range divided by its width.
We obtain 10.4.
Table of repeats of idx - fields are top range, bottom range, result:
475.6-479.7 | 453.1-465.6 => 1.08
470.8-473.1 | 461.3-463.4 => 1.05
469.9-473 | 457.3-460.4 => 1.05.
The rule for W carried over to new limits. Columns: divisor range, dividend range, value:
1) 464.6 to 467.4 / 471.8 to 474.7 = 1.07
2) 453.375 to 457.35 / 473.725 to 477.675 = 1.09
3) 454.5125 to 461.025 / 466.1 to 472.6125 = 1.03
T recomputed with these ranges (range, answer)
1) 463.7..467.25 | 10.3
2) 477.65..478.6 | 10.6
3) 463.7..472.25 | 10.4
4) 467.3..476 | 10.5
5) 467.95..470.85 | 10.4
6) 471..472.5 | 10.3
